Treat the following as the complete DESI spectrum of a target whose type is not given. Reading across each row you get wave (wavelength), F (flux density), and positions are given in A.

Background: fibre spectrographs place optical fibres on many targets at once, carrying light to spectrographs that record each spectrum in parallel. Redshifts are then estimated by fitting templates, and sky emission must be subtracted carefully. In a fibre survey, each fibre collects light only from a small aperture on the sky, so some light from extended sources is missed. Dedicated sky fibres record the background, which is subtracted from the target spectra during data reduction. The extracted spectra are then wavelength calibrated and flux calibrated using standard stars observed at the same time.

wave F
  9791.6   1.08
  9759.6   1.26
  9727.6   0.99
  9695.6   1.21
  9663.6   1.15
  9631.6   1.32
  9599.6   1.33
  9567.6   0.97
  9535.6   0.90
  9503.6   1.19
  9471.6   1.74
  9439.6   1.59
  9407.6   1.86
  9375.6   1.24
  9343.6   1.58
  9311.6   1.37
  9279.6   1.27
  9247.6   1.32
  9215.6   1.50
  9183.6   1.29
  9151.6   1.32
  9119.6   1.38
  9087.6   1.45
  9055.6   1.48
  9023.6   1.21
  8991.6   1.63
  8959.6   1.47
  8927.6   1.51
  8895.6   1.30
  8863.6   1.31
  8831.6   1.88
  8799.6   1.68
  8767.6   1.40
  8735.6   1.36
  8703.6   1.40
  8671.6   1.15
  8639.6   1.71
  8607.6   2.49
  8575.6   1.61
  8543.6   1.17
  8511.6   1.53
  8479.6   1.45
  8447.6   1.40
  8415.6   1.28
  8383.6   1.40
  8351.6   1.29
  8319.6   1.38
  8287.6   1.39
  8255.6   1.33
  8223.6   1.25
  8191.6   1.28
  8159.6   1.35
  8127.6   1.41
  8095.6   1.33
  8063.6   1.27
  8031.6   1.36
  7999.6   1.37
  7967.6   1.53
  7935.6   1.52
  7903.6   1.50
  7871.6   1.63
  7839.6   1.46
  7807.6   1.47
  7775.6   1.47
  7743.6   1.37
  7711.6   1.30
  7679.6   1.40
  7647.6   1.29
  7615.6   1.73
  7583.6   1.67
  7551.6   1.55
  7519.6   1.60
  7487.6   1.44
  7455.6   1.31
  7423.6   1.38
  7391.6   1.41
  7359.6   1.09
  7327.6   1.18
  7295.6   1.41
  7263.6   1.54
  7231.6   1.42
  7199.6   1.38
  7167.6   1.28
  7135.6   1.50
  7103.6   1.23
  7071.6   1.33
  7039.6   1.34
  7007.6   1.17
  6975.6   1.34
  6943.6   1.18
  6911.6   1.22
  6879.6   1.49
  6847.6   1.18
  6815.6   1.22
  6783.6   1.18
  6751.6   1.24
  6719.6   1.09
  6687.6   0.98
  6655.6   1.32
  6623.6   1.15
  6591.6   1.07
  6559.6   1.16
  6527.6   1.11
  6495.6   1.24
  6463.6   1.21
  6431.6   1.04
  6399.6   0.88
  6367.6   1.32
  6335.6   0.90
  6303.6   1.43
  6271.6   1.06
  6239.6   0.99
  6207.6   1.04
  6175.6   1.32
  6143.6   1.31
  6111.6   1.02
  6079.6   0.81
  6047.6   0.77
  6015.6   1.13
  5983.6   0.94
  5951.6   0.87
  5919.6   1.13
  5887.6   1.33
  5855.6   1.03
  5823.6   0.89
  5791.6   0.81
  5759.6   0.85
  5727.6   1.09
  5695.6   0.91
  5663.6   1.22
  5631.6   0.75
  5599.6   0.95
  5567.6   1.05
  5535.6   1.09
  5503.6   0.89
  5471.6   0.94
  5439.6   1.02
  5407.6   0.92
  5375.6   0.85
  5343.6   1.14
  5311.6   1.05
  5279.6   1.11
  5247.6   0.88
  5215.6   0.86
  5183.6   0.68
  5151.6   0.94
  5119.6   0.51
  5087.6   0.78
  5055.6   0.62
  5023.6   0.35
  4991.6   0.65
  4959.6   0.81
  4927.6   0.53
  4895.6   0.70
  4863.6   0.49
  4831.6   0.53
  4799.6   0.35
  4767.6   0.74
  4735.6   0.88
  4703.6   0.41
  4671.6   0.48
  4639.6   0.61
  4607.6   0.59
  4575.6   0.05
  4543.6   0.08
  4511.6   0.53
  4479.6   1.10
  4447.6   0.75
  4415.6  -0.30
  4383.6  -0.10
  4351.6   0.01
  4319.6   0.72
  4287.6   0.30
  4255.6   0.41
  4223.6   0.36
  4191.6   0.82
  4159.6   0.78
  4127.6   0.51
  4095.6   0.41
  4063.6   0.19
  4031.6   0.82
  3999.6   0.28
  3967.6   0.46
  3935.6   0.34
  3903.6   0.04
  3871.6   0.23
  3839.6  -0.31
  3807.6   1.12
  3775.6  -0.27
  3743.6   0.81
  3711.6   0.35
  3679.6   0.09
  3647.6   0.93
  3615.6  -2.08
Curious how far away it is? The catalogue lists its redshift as 0.309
